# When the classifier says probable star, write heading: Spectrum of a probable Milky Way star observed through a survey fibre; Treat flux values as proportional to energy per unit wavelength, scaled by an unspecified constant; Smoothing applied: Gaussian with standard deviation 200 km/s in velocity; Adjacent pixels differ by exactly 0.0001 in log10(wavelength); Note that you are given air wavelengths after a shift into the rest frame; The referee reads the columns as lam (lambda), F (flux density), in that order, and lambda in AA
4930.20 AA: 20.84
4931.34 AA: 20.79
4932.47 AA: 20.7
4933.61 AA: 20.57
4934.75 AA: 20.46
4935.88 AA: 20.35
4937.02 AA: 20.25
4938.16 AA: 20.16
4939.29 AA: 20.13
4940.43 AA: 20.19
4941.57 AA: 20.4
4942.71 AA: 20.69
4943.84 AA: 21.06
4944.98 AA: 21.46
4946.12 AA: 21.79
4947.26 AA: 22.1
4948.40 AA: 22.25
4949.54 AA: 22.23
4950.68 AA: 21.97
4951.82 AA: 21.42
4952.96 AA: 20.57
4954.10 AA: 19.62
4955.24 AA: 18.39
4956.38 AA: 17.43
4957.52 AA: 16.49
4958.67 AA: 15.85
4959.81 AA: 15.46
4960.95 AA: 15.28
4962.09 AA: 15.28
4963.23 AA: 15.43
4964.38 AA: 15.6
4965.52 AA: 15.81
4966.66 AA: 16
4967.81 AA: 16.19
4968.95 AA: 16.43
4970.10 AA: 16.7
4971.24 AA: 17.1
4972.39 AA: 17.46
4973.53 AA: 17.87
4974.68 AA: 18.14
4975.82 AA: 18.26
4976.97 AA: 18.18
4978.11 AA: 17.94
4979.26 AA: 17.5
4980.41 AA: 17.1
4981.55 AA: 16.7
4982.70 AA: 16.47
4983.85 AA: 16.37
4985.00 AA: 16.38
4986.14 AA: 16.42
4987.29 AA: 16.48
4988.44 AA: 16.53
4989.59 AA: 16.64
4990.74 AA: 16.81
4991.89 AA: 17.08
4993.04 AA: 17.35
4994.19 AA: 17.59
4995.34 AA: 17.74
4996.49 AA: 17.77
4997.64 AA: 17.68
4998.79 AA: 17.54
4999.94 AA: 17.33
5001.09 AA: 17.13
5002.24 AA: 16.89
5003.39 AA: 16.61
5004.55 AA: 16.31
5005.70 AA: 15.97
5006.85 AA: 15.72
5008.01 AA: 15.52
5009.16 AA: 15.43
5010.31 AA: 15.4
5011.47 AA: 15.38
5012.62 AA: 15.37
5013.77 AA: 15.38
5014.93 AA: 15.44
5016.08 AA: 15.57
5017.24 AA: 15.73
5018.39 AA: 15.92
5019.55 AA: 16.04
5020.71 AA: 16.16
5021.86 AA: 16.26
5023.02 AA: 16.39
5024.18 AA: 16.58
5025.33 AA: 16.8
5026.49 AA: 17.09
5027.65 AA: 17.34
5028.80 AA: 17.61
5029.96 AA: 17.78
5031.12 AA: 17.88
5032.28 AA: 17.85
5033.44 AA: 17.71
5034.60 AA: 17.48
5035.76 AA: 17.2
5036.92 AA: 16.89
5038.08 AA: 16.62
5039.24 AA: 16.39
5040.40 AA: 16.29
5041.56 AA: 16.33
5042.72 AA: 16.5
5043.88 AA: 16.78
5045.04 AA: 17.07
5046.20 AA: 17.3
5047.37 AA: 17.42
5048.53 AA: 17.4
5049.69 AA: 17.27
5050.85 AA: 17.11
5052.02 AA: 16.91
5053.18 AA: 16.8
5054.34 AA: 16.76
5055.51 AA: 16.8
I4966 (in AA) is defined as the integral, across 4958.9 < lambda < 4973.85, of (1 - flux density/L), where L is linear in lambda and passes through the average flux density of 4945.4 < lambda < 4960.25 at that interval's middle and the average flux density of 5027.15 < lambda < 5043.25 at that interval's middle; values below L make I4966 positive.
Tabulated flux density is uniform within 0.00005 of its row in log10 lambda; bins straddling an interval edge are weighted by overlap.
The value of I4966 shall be 2.4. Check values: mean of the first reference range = 19.7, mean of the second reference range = 17.1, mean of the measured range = 16.2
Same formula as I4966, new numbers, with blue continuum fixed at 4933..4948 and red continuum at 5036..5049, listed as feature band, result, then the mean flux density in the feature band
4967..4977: 1.1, 17.3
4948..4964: 1.5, 18.3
